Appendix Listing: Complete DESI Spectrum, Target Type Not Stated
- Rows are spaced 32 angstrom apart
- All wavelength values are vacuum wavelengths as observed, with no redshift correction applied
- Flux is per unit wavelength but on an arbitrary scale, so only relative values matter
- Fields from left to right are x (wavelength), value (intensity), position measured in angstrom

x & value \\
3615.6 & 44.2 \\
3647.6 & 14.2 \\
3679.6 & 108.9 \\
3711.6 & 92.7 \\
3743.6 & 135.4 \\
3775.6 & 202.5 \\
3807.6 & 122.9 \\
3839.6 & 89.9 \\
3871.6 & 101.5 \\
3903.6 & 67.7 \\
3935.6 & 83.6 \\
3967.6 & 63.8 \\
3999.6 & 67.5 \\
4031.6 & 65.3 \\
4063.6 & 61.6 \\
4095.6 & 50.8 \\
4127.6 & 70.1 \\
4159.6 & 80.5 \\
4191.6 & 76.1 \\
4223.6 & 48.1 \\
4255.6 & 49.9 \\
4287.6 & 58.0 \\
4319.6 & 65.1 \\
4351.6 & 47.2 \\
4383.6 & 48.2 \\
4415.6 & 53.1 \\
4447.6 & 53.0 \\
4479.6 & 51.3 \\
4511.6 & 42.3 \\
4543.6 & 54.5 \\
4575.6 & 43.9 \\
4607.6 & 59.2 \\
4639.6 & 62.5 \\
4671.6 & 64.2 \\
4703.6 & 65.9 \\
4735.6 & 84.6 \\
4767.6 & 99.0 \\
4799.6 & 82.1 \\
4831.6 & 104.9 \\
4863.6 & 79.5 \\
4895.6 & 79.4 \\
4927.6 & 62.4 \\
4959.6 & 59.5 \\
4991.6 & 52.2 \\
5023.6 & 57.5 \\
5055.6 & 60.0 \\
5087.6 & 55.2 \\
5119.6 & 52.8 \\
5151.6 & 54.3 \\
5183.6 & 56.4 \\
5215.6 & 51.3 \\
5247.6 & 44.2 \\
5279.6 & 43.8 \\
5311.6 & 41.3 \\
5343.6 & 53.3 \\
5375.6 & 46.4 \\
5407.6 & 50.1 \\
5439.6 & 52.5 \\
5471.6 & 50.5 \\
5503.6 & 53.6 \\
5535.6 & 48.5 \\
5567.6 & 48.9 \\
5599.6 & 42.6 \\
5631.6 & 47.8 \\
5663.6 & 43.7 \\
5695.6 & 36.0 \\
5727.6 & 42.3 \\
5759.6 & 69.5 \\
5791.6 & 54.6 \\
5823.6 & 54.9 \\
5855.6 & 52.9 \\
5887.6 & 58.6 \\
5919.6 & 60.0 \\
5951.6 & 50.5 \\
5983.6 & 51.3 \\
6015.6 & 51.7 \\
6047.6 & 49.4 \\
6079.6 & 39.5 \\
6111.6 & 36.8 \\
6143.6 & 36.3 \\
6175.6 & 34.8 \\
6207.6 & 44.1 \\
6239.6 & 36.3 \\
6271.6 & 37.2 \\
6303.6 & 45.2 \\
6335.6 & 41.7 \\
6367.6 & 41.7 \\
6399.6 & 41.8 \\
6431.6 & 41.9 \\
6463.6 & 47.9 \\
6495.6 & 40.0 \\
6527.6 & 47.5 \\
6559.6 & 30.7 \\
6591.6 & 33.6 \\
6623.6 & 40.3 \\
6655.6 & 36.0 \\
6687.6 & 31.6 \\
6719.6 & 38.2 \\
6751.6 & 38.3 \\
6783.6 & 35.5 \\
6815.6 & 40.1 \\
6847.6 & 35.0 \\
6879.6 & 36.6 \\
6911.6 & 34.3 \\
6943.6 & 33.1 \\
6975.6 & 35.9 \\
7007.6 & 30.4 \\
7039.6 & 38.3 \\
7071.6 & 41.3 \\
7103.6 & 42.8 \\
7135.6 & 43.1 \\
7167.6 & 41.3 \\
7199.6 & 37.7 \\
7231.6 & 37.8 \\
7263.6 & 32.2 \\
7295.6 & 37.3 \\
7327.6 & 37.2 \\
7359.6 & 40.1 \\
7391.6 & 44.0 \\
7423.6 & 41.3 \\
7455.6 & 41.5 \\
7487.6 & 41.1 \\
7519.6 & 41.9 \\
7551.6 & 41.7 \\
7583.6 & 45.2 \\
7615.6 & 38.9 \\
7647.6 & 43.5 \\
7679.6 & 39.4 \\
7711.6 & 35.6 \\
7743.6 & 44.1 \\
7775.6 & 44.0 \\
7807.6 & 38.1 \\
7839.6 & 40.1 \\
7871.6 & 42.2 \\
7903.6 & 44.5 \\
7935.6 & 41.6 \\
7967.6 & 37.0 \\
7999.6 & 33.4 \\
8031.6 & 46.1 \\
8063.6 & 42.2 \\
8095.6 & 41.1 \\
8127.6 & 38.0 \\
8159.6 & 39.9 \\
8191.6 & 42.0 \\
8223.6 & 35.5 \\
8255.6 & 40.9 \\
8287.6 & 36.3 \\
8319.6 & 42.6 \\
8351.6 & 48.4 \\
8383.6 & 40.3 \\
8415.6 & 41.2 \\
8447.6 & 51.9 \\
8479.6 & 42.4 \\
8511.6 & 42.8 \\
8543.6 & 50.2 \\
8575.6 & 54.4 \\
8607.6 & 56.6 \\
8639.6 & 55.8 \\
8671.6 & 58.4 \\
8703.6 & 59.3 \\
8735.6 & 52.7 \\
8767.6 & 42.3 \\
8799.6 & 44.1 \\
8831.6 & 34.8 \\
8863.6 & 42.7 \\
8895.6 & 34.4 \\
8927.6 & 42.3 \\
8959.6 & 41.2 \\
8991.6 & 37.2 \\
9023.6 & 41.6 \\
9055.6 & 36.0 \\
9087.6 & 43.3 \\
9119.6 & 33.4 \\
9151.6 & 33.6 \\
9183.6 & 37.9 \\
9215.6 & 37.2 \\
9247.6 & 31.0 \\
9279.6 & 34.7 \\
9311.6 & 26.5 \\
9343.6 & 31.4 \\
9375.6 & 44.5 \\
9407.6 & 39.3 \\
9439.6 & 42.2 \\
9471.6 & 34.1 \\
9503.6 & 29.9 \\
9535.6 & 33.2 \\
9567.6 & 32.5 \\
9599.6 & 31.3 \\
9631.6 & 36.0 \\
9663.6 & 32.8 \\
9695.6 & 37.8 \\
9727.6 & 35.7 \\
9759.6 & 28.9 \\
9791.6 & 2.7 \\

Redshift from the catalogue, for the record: 2.103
